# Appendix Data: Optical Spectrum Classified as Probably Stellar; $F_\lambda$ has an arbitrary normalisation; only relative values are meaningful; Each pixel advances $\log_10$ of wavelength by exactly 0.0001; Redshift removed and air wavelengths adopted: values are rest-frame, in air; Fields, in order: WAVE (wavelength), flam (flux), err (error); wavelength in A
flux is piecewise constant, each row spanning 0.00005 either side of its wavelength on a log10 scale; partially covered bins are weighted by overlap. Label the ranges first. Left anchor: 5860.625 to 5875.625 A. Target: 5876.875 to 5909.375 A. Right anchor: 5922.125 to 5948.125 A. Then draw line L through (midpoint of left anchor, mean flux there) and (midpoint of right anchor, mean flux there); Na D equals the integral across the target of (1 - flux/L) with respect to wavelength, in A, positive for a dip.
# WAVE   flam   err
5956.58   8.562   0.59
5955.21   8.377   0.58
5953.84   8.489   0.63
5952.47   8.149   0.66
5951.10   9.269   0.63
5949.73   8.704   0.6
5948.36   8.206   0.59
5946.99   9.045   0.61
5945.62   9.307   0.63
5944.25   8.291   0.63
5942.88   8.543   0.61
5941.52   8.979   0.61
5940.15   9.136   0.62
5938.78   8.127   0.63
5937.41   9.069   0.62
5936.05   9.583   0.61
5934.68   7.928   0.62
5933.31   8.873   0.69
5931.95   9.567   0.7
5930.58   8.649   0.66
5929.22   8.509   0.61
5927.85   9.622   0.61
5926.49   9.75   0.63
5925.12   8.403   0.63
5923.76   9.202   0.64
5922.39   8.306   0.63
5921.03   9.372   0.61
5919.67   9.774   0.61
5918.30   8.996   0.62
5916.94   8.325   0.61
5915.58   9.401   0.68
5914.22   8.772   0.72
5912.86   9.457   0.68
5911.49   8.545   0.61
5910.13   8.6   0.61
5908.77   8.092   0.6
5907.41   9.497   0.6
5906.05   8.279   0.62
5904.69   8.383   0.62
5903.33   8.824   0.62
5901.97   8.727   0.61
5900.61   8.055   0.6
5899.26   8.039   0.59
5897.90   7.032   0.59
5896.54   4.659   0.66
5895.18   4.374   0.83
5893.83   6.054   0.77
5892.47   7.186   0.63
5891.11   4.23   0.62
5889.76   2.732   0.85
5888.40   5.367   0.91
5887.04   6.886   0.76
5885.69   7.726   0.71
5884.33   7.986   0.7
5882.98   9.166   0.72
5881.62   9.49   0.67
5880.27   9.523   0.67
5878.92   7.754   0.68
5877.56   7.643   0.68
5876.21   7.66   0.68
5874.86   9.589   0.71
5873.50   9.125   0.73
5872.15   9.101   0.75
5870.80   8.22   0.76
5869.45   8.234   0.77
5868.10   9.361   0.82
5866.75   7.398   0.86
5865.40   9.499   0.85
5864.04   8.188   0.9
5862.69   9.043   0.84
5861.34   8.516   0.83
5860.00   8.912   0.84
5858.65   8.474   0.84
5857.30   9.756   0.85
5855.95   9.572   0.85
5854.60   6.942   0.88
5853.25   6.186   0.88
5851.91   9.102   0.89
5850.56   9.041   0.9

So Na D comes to 5.5 A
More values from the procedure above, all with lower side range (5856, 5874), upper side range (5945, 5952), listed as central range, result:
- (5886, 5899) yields 4.8 A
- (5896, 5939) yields 0.9 A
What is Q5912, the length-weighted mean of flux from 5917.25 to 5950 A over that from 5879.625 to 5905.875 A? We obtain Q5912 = 1.26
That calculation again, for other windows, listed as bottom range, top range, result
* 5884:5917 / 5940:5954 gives 1.18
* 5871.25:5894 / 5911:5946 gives 1.19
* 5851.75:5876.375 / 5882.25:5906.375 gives 0.80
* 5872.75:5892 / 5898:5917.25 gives 1.15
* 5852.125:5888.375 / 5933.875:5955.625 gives 1.03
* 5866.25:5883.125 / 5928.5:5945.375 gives 1.02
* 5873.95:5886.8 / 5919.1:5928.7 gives 1.09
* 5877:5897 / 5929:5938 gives 1.32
